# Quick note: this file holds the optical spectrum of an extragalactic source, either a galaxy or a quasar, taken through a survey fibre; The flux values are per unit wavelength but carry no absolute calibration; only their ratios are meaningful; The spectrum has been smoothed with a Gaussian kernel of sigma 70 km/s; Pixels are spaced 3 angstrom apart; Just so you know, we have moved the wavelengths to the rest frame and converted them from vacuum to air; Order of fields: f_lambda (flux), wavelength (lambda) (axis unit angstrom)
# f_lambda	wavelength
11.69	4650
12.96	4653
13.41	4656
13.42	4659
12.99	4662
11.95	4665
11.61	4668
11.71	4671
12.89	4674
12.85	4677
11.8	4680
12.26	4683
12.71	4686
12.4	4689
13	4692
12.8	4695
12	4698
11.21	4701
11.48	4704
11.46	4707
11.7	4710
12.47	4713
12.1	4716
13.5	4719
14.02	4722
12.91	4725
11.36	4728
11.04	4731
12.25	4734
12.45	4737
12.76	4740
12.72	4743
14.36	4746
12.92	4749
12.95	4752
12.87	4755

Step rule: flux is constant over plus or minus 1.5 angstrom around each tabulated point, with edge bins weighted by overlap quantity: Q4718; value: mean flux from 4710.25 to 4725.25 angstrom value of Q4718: 12.9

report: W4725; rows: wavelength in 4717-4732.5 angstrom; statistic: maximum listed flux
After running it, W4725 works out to 14.02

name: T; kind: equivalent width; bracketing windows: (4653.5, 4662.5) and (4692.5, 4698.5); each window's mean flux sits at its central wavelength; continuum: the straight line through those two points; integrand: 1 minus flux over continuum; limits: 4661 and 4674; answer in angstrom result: 0.96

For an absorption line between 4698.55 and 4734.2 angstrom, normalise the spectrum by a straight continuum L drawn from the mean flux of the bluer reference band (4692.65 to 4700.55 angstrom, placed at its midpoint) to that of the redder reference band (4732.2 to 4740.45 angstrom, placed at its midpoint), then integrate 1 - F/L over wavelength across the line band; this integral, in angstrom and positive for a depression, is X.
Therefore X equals 0.7 angstrom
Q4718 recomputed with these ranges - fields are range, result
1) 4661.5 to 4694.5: 12.4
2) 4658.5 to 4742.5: 12.3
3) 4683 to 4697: 12.7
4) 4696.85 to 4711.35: 11.6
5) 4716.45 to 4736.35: 12.5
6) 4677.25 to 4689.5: 12.3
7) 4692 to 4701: 12.3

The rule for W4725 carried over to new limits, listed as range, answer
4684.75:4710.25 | 13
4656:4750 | 14.36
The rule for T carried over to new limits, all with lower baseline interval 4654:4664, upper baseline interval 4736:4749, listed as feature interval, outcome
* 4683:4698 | 0.6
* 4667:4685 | 1.3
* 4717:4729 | 0.1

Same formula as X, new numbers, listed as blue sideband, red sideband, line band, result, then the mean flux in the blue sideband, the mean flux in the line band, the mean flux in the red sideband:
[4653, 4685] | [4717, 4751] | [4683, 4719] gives 1.3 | 12.5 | 12.2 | 12.7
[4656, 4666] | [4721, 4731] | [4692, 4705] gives 0.6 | 12.9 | 12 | 12.4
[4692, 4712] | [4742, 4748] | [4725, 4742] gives 1.3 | 11.9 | 12.1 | 13.6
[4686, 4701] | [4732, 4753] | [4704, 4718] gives 0.7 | 12.4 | 11.9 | 12.9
